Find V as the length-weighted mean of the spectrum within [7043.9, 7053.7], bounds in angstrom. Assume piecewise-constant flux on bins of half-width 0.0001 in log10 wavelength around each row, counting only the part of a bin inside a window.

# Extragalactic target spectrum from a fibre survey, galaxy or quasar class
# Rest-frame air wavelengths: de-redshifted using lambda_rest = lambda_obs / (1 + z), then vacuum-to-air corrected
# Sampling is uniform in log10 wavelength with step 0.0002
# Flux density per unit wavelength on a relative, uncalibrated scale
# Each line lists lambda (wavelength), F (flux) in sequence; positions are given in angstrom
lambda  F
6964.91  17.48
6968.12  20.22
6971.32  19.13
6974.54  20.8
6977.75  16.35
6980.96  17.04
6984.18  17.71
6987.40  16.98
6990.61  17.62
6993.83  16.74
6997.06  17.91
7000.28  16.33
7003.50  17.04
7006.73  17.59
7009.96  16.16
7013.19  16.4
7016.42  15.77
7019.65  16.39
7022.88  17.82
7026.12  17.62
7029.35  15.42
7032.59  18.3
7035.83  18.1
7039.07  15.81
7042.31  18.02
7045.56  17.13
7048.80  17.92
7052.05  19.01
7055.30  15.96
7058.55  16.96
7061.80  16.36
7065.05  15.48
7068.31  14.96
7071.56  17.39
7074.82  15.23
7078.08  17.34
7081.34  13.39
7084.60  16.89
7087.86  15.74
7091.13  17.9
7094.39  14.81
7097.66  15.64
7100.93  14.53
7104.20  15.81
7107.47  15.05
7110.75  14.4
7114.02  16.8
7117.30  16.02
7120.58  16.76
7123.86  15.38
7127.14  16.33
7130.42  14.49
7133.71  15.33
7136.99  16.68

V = 18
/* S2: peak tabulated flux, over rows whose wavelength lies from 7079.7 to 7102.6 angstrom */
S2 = 17.9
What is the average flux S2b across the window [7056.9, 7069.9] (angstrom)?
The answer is 15.9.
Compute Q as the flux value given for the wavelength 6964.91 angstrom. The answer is 17.48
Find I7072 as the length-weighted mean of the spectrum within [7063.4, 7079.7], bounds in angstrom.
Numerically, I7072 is 16.1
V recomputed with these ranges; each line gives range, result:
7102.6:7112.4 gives 15.1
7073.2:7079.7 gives 16.3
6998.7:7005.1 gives 16.7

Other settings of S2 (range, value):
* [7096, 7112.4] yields 15.81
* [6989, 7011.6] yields 17.91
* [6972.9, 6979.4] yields 20.8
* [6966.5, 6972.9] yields 20.22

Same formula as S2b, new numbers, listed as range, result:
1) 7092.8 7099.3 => 15.2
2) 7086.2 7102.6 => 15.7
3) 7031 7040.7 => 17.4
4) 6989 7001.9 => 17.2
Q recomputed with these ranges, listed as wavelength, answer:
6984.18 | 17.71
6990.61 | 17.62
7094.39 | 14.81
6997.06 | 17.91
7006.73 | 17.59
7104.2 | 15.81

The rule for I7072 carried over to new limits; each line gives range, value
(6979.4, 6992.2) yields 17.3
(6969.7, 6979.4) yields 18.8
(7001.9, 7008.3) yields 17.3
